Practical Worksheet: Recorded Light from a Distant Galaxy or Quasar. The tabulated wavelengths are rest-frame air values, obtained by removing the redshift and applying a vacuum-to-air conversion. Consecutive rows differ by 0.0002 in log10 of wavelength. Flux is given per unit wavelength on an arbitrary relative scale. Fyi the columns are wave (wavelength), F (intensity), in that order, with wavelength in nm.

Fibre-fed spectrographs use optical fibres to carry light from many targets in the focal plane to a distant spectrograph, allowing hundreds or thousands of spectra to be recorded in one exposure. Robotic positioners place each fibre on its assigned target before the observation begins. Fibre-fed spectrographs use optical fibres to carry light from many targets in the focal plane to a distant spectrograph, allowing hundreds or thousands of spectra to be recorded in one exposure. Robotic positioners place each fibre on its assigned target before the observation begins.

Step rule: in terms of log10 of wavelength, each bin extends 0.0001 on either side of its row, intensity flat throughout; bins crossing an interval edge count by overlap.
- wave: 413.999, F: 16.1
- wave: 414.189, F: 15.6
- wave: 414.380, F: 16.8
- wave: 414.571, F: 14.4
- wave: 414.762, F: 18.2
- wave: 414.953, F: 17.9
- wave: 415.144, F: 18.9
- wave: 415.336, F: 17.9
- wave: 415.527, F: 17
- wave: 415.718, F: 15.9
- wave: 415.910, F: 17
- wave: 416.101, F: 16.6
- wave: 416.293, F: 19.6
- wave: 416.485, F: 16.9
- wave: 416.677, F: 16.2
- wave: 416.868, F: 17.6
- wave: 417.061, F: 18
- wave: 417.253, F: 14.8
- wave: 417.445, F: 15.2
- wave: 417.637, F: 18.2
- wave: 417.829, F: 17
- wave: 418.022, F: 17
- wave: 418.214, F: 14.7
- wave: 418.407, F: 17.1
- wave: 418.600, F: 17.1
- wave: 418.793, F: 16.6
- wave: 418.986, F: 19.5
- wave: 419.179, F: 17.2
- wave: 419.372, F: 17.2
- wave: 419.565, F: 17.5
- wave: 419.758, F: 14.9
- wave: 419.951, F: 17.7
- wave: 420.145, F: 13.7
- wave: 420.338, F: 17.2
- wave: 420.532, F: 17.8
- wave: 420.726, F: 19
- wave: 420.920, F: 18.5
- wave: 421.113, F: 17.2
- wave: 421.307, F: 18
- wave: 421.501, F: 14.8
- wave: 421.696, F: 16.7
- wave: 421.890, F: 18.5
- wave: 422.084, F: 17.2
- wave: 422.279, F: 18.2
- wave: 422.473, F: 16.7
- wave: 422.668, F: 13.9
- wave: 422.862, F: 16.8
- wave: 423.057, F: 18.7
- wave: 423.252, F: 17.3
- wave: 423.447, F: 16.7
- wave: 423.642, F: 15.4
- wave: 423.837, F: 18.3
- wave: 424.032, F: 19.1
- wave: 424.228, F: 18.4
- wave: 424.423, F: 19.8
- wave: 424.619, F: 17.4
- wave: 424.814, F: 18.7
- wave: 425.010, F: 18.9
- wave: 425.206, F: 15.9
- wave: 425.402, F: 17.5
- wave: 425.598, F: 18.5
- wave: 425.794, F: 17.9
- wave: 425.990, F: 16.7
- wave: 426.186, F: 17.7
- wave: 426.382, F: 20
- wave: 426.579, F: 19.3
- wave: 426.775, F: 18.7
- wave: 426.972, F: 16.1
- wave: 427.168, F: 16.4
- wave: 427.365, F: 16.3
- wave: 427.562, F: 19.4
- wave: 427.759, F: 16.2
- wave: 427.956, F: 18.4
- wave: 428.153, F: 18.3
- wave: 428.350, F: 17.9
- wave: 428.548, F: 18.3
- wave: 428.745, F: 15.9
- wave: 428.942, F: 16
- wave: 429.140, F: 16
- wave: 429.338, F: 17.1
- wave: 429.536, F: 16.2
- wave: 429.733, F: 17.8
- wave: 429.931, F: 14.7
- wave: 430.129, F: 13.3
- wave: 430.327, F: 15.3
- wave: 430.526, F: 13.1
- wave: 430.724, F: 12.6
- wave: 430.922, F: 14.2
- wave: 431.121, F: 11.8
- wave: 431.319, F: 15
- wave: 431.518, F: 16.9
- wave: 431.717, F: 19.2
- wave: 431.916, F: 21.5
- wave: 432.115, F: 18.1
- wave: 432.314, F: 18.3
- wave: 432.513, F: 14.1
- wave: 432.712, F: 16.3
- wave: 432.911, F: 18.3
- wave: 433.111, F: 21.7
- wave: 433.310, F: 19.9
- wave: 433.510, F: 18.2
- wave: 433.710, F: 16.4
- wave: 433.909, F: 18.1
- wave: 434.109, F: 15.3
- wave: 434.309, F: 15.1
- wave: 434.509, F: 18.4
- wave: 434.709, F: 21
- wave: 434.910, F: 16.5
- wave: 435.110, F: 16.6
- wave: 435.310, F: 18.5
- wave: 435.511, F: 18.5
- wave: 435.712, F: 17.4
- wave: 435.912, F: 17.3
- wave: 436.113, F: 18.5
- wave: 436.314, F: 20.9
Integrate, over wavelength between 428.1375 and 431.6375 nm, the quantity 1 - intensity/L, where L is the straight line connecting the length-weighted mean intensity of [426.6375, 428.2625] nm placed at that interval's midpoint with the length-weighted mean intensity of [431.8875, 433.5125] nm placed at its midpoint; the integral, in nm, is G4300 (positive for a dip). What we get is 0.465 nm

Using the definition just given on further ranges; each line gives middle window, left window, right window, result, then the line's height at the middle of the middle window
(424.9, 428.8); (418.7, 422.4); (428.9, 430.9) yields -0.47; 15.8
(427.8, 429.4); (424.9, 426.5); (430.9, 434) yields 0.05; 17.7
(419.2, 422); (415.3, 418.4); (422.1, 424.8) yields 0.02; 17.2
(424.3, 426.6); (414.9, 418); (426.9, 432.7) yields -0.21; 16.6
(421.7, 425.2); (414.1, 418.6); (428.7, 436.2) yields -0.15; 16.9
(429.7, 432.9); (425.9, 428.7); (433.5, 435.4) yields 0.32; 17.6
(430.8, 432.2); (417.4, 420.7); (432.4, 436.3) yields 0.08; 17.6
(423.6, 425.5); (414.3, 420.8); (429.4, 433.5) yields -0.15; 16.7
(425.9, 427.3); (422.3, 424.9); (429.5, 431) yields -0.14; 16.2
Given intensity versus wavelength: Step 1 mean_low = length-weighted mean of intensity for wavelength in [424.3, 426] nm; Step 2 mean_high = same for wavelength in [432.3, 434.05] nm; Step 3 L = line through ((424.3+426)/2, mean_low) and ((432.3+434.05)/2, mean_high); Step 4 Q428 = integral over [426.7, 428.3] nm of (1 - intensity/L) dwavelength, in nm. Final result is 0.043 nm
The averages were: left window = 18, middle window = 17.5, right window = 17.8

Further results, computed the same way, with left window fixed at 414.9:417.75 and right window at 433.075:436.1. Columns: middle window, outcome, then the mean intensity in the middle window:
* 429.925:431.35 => 0.33 nm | 13.6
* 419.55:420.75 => 0.05 nm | 16.7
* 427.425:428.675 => -0.03 nm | 18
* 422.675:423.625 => 0.03 nm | 16.9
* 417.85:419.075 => 0.02 nm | 17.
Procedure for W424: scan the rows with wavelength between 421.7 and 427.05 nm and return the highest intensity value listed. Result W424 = 20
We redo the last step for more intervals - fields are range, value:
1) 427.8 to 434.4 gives 21.7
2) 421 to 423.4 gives 18.7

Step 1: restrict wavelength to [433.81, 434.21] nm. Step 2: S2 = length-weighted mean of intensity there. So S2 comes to 16.7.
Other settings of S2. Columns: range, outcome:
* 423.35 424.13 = 17.4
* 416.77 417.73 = 16.8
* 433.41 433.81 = 17.3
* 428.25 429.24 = 16.8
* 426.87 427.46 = 16.3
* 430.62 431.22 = 12.9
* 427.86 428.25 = 18.4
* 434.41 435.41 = 18.2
